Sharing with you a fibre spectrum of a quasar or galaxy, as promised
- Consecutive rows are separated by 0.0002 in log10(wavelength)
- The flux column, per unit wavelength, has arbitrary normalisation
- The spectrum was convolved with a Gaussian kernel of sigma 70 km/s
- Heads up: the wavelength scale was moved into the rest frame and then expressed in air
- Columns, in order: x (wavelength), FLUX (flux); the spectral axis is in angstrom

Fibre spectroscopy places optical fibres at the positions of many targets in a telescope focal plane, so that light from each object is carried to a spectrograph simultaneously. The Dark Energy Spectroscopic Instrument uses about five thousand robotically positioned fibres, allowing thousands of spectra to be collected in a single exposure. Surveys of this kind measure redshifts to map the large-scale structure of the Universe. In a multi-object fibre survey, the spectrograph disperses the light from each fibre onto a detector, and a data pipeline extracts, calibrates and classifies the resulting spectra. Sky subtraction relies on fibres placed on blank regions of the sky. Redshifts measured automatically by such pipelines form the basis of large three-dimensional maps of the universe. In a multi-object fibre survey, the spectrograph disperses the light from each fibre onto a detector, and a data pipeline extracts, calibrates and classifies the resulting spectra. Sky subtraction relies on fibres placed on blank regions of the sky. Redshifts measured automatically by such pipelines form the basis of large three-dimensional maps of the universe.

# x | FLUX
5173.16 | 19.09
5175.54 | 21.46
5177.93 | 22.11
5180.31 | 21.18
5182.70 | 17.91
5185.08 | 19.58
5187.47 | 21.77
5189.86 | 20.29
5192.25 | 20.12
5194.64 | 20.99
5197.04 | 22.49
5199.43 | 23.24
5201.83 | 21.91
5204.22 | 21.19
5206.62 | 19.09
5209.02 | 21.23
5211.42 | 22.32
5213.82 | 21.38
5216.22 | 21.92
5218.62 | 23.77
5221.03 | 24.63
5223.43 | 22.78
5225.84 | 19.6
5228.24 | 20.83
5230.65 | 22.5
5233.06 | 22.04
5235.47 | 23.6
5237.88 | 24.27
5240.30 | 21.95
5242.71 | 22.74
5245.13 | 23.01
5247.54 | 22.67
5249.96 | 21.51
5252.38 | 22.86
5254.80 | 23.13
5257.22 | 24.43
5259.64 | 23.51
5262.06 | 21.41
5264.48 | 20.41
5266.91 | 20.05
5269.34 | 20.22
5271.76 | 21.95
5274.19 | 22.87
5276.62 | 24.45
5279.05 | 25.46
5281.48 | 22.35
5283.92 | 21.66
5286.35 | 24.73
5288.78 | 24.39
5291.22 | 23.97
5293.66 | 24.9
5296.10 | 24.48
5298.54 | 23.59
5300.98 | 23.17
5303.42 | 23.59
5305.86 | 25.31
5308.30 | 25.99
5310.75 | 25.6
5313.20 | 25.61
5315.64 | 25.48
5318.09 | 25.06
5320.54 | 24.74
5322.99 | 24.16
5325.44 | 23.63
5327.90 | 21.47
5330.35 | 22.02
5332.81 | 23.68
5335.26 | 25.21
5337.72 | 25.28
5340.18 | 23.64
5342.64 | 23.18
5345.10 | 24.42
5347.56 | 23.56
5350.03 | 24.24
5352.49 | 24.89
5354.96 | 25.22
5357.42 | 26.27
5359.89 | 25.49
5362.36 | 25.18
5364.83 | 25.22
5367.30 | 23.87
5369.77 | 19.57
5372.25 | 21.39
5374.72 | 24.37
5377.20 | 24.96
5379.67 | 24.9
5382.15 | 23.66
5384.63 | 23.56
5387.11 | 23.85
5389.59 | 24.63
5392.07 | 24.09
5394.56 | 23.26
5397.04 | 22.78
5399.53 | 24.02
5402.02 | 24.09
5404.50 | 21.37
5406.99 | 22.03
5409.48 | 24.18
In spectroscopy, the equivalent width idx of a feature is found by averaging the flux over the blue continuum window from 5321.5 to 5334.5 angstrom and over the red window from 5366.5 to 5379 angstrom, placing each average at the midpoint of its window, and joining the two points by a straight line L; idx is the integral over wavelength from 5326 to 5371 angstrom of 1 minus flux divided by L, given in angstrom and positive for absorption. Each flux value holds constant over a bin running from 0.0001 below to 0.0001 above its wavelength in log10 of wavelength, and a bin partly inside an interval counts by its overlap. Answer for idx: -2.0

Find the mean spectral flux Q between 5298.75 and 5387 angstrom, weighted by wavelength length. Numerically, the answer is 24.2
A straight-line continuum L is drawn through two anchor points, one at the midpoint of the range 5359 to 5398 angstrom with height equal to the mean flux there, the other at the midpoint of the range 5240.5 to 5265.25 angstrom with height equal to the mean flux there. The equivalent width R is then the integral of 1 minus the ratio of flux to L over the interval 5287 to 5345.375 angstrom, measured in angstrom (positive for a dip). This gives -2.7 angstrom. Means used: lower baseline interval 22.6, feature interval 24.3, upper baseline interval 23.8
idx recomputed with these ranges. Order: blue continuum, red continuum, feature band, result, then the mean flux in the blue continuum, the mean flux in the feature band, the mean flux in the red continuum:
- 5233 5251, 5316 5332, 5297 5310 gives -0.5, 22.8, 24.4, 23.6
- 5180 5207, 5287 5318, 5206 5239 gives -0.5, 20.9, 22.2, 24.7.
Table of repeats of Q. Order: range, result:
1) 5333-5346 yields 24.3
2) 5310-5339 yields 24.3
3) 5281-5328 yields 24.3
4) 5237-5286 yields 22.6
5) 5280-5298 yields 23.8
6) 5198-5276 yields 22.2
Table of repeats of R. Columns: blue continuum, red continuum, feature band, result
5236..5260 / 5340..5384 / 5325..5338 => 0.2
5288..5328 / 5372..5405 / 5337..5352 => 0.1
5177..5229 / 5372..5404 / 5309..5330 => -1.4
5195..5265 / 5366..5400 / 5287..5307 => -1.2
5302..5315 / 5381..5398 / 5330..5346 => 0.4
